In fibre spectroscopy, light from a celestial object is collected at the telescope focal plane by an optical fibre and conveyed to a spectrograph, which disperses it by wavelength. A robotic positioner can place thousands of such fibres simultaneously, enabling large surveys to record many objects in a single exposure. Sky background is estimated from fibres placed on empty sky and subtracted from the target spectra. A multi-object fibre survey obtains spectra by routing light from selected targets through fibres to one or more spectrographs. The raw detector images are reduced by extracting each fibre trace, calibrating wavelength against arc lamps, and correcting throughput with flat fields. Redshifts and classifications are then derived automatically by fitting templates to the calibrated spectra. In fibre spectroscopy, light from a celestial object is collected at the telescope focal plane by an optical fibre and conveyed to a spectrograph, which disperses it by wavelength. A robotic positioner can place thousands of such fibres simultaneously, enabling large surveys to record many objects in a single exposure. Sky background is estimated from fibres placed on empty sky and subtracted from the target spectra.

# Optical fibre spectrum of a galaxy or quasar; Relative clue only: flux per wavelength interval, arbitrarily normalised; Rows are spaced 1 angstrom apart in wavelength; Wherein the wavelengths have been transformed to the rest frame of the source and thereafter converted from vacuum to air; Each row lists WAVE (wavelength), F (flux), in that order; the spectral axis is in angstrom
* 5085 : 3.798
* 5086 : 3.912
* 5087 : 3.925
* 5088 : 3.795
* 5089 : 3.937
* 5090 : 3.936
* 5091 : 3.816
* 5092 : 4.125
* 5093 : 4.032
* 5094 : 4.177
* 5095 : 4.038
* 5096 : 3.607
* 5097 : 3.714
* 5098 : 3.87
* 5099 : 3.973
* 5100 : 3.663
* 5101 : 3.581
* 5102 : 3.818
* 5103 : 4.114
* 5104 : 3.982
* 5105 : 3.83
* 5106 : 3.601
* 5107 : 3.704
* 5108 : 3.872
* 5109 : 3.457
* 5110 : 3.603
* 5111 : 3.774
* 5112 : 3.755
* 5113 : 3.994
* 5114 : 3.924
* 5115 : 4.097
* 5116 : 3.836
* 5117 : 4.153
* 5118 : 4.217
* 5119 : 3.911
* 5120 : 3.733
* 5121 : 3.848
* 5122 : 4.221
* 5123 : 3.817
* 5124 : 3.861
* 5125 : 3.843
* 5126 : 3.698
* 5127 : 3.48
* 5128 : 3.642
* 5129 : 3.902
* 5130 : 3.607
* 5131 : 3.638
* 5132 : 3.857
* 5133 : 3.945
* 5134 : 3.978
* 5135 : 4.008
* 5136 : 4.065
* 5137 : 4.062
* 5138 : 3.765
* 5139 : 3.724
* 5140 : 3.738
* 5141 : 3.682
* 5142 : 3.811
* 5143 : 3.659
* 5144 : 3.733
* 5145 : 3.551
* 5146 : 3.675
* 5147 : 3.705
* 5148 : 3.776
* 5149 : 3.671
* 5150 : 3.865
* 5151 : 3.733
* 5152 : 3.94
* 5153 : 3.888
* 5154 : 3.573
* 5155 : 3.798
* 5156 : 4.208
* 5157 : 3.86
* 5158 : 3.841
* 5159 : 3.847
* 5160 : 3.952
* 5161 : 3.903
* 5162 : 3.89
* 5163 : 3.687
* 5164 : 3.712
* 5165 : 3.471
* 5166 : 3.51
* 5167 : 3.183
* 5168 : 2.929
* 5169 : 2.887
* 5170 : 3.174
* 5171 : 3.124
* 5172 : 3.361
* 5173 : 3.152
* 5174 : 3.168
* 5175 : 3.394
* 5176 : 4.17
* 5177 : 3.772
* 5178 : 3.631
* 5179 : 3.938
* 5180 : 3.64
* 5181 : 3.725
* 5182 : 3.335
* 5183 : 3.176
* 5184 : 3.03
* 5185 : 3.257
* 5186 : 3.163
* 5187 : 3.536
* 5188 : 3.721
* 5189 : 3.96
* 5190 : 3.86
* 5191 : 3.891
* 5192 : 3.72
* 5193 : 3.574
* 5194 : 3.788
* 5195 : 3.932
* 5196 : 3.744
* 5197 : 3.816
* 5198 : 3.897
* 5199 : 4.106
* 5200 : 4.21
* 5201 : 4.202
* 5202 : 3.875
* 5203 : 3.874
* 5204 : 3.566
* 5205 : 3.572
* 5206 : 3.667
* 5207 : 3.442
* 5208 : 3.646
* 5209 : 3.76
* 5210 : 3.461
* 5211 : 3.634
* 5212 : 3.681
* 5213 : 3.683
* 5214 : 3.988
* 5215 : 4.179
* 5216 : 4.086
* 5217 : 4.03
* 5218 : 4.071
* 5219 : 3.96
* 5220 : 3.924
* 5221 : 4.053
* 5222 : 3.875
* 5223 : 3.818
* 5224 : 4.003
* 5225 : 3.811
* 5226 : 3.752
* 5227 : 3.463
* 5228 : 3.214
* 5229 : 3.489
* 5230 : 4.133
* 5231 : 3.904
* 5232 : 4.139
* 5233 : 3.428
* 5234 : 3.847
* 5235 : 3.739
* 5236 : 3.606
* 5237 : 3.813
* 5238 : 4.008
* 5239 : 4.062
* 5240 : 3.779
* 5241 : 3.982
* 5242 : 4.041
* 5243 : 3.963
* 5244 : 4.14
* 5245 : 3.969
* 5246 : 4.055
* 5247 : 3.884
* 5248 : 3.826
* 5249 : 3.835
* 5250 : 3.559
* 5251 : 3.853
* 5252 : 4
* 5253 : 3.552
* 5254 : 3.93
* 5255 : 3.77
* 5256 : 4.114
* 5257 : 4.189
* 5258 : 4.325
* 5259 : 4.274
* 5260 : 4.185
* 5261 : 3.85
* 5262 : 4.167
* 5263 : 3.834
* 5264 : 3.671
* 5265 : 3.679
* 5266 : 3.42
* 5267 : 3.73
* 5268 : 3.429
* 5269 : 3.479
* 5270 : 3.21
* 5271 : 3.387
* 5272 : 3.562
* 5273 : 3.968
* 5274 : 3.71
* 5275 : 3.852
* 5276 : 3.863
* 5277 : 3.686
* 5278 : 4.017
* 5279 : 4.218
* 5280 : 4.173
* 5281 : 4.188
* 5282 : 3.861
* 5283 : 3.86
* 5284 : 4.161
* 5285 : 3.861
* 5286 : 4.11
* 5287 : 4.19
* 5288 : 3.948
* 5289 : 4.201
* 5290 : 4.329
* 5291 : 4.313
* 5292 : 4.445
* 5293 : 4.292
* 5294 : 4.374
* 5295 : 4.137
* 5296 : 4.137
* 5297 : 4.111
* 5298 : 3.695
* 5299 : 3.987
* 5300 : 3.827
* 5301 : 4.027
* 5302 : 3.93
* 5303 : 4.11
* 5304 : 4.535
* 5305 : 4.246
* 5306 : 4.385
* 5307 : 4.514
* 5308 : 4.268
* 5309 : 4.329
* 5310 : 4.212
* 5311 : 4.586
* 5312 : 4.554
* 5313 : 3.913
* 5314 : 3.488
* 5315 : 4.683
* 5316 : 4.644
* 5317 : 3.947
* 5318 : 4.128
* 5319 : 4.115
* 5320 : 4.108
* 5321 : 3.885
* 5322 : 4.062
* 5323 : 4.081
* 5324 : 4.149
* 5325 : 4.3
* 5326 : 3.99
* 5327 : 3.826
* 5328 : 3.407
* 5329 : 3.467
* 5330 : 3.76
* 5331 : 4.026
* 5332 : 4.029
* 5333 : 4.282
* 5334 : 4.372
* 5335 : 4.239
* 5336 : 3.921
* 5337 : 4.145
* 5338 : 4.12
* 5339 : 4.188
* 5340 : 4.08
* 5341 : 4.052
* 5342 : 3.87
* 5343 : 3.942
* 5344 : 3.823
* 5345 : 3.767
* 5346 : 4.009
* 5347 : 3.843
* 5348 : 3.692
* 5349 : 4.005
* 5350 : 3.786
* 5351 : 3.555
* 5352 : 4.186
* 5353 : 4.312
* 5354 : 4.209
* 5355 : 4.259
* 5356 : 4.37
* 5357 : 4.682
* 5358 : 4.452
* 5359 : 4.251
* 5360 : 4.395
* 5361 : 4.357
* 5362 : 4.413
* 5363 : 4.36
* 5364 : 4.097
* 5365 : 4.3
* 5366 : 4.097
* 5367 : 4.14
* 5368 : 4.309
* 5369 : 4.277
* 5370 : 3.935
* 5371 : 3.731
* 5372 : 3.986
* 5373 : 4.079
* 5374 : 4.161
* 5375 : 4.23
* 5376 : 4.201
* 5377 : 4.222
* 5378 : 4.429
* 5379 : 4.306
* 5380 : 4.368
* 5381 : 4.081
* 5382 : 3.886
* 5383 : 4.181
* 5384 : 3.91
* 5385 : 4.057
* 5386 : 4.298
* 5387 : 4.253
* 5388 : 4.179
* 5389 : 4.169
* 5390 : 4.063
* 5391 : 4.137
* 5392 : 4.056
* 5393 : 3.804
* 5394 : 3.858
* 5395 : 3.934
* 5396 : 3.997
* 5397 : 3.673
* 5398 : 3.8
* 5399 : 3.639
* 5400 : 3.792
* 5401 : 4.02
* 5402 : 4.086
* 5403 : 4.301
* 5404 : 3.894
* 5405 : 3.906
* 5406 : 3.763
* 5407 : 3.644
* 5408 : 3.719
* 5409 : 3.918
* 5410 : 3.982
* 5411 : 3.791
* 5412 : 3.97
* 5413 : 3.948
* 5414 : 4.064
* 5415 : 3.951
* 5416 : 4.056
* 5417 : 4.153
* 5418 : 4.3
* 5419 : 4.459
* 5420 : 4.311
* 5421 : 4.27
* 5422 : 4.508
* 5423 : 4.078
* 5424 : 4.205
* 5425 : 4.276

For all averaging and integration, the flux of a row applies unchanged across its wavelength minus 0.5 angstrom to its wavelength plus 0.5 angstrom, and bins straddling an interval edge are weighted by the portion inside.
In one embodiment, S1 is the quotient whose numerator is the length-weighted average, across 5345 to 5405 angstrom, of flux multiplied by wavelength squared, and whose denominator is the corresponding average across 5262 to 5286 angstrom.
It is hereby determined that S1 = 1.12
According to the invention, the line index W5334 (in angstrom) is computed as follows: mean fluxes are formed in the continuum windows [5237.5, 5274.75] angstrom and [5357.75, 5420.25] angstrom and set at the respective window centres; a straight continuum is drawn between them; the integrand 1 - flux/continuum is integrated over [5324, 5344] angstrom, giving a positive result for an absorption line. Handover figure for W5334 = -0.1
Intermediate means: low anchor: 3.85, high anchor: 4.08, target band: 4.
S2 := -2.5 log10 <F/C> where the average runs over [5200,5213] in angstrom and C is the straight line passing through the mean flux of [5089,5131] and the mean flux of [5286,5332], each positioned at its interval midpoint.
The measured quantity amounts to 0.07 mag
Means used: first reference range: 3.85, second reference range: 4.12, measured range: 3.72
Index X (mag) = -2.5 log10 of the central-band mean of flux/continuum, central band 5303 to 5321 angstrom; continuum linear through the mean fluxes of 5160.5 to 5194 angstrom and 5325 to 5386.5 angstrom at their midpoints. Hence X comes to -0.08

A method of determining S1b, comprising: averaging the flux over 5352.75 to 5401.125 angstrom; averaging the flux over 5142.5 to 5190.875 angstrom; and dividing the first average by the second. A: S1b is 1.15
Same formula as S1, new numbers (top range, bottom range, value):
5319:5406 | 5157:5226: 1.18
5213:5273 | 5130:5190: 1.09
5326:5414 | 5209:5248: 1.11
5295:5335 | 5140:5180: 1.20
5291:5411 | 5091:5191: 1.19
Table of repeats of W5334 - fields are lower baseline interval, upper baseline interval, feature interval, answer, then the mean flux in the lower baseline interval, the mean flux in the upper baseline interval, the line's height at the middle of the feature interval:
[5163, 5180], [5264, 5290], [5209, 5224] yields -1.2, 3.43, 3.84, 3.6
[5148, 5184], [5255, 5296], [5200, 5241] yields -0.4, 3.6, 3.96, 3.78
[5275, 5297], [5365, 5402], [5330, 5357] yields 0.2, 4.11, 4.07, 4.08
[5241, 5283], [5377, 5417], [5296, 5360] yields -2.6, 3.87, 4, 3.93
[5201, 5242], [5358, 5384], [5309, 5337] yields -0.1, 3.81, 4.19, 4.07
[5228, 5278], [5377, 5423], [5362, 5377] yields -0.6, 3.83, 4.04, 4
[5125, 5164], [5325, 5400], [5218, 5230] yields 0.3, 3.8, 4.07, 3.9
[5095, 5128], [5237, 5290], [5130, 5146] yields 0.2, 3.83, 3.9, 3.84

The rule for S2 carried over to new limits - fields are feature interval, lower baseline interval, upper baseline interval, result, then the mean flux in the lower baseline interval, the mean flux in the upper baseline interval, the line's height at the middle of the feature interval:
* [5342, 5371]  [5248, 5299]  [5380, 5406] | -0.04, 3.93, 4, 3.98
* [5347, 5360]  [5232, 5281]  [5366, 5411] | -0.04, 3.85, 4.03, 3.98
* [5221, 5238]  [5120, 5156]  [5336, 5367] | 0.05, 3.8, 4.12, 3.94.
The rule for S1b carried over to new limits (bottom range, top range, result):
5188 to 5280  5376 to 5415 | 1.04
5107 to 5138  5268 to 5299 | 1.03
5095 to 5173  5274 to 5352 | 1.08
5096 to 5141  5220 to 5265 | 1.01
